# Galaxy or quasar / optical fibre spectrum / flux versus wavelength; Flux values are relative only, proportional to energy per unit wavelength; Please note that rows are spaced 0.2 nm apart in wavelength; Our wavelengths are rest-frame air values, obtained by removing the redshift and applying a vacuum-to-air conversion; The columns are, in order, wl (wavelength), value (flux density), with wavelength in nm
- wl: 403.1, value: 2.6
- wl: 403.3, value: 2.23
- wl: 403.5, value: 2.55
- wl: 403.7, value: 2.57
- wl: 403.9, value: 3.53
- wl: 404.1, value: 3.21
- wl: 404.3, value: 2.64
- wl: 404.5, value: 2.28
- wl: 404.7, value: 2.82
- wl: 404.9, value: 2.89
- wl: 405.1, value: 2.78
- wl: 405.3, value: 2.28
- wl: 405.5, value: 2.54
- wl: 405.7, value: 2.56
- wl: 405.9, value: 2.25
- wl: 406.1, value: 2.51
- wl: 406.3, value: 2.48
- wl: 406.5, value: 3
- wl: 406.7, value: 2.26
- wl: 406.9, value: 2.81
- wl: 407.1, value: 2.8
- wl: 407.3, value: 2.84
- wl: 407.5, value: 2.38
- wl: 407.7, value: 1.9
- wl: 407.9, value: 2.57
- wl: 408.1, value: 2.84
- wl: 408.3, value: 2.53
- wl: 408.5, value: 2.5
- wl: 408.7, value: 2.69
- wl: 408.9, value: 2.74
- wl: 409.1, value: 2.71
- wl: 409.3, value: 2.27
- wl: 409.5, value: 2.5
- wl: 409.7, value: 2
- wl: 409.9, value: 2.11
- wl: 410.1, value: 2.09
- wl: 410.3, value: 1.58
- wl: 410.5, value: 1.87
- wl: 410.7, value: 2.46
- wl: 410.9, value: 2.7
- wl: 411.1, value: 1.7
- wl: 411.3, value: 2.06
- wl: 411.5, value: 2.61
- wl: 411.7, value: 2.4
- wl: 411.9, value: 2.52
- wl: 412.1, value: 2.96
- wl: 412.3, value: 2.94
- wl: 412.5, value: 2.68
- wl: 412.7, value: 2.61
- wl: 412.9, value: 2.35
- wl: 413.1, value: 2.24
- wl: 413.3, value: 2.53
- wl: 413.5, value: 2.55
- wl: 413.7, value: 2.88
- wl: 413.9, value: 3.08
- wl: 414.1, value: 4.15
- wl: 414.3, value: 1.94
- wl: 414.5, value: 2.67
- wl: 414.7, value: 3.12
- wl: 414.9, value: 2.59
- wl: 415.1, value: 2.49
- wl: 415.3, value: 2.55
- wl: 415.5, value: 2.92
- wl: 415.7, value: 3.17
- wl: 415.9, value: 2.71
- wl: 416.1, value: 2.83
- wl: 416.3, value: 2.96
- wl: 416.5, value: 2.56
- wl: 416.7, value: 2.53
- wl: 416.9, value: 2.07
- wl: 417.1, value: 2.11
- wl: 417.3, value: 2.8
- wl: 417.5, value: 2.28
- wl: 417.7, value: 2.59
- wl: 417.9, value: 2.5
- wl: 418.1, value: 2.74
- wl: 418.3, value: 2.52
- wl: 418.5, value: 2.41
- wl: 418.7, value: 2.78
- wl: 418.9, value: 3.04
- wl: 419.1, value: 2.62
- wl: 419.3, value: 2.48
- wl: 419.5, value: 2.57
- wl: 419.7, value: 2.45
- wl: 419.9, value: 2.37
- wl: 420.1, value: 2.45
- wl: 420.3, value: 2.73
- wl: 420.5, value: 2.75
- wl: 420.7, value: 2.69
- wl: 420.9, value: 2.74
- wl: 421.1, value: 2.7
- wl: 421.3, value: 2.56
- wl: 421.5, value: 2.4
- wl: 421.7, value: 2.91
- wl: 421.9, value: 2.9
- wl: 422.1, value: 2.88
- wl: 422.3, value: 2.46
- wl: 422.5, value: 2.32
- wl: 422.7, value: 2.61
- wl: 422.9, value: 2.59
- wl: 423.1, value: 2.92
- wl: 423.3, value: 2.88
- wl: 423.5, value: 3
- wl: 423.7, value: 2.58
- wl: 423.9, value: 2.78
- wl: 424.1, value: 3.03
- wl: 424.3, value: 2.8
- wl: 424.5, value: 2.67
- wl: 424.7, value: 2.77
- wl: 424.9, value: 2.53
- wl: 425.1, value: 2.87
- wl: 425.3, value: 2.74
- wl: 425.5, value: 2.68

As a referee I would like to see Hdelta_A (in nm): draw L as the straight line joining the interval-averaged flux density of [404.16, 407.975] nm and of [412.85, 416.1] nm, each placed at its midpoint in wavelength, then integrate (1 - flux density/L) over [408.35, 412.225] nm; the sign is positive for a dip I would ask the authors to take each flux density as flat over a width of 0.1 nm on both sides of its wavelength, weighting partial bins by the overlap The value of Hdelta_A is 0.456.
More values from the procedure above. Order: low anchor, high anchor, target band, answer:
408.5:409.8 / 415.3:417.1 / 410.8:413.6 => 0.09 nm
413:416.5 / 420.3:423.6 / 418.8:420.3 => 0.08 nm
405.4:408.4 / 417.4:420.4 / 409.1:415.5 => 0.15 nm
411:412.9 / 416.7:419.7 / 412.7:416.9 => -0.35 nm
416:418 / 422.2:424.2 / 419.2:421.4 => 0.03 nm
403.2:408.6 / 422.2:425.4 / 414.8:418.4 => 0.10 nm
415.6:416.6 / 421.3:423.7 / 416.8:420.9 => 0.34 nm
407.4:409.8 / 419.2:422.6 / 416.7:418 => 0.08 nm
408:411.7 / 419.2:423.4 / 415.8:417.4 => -0.04 nm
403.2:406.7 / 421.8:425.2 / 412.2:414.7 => -0.04 nm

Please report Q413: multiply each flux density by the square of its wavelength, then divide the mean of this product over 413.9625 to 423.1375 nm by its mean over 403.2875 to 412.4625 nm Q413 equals 1.1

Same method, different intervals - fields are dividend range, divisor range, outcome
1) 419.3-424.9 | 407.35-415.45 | 1.12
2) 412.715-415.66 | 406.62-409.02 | 1.09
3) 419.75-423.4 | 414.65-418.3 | 1.04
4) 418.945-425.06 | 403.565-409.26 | 1.10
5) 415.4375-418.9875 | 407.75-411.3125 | 1.17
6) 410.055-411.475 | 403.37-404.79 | 0.78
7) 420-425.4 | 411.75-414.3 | 1.03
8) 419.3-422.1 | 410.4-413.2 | 1.13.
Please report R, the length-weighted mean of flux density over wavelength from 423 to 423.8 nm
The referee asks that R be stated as 2.85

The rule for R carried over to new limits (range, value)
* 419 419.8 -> 2.53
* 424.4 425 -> 2.66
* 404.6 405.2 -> 2.83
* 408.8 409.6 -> 2.55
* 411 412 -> 2.26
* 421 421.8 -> 2.64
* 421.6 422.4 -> 2.79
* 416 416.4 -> 2.9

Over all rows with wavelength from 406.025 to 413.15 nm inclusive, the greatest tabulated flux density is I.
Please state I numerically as 3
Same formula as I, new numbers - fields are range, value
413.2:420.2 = 4.15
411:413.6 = 2.96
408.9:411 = 2.71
